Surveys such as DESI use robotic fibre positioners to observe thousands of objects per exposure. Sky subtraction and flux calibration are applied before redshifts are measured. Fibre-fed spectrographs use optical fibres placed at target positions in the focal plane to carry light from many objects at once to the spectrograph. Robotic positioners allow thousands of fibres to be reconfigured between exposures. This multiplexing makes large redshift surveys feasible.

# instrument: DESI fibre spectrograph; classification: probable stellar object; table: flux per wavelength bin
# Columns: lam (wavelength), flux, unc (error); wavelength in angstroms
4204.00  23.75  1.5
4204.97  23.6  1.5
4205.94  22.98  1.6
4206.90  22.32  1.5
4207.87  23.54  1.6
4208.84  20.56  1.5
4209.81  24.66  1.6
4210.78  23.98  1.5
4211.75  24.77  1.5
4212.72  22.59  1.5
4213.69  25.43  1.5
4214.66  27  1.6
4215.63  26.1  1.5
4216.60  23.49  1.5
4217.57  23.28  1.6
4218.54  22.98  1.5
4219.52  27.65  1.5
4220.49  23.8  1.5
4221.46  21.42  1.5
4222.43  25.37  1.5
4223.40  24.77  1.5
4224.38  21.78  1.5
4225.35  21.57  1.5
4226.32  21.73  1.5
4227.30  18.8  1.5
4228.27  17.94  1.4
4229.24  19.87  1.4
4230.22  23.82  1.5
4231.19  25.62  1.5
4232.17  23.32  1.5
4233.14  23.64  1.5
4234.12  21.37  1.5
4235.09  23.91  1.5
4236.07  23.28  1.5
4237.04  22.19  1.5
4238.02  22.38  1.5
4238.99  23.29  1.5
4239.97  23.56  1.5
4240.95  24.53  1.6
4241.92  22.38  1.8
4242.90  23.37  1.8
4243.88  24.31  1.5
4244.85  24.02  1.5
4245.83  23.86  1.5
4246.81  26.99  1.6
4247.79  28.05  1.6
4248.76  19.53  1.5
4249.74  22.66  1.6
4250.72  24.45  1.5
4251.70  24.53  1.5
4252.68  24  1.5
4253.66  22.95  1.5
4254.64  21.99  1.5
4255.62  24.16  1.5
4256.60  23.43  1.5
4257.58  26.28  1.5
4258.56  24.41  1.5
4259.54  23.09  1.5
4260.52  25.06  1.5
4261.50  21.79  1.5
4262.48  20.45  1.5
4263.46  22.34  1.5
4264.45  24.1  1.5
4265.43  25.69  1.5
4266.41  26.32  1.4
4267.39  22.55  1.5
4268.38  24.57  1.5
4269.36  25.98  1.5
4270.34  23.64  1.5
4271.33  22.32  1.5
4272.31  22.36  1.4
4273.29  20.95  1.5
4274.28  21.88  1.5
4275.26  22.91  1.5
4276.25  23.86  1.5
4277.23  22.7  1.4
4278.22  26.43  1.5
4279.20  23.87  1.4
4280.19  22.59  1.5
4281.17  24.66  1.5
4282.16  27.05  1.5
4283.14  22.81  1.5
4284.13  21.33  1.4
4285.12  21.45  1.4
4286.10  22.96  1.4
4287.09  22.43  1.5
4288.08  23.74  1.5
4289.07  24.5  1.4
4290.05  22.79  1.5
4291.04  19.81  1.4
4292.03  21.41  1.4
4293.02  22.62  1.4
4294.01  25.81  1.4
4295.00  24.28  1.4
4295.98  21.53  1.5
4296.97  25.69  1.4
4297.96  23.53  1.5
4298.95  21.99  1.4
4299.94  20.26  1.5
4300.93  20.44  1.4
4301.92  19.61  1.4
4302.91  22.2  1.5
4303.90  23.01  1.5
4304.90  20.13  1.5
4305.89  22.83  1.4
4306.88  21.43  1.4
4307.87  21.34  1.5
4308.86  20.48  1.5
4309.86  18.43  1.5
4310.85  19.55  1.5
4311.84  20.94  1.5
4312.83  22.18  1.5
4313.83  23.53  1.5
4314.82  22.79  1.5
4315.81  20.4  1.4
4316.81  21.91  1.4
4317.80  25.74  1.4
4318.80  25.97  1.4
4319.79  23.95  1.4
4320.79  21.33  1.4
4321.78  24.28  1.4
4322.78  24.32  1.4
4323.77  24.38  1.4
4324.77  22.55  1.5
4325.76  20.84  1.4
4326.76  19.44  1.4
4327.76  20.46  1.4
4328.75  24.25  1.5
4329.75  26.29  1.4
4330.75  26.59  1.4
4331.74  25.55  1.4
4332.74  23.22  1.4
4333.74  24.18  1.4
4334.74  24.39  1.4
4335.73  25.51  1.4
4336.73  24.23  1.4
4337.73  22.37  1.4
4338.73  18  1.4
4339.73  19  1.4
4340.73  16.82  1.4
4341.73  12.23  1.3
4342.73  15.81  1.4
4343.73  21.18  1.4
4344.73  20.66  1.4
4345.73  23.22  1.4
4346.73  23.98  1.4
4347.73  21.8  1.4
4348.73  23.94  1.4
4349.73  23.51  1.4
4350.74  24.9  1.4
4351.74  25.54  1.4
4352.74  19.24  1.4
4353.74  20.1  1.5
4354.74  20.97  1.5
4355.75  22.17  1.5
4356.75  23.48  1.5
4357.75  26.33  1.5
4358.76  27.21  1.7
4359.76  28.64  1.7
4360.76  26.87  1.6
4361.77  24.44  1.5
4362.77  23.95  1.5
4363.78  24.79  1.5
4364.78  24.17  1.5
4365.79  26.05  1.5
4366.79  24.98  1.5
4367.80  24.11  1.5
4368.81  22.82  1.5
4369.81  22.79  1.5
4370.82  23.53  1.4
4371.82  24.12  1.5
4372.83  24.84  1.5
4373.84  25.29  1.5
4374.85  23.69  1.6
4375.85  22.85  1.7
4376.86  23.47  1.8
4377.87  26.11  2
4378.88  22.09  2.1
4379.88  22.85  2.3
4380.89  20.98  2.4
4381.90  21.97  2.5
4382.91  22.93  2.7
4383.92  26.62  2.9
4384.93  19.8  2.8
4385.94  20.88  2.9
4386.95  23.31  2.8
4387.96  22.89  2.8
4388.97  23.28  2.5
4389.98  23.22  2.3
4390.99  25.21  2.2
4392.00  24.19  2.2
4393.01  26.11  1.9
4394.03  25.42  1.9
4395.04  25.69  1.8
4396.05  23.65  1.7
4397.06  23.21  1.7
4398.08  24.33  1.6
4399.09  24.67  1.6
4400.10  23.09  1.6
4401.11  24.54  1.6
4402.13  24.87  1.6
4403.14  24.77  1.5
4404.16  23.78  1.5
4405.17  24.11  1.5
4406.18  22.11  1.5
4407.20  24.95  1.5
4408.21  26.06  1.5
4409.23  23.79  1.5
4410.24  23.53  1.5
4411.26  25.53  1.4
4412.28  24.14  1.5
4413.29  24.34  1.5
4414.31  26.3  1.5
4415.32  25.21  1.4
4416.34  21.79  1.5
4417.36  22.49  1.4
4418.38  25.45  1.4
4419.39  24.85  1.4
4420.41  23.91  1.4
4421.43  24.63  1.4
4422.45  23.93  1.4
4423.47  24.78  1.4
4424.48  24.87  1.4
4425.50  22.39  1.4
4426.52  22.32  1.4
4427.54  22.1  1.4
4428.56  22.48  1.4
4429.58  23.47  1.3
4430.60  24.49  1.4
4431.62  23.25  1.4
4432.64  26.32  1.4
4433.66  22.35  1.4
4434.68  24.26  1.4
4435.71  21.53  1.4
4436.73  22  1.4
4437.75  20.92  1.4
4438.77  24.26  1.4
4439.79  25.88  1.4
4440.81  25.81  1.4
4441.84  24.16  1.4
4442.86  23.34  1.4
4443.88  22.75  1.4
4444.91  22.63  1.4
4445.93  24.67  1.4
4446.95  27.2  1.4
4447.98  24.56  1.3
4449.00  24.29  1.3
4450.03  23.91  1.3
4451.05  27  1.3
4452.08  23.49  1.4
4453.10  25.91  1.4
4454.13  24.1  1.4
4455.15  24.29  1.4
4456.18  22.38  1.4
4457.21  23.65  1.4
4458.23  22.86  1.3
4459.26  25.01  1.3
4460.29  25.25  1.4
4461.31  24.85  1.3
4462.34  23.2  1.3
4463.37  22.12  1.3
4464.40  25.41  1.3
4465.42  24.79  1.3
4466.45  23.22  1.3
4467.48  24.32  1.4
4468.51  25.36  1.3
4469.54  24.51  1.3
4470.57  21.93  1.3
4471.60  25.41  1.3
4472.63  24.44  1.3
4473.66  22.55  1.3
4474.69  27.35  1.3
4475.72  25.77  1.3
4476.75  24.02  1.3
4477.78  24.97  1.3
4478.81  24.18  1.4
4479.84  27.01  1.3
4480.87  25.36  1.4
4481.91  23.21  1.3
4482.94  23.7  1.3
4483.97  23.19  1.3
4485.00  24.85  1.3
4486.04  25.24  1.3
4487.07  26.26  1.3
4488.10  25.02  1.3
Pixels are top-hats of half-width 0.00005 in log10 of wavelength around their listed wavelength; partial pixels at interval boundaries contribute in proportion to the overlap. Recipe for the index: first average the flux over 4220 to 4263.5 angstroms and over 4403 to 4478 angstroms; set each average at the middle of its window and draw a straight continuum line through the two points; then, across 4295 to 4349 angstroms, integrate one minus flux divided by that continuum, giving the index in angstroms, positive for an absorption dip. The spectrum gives 3.42 angstroms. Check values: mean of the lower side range 23.2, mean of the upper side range 24.1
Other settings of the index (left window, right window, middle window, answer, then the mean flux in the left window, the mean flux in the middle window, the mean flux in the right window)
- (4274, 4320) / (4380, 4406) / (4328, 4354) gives 1.0 angstroms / 22.6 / 22.2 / 23.7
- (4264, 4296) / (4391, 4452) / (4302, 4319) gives 1.3 angstroms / 23.4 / 21.8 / 24.1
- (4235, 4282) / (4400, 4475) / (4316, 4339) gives 0.3 angstroms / 23.7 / 23.5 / 24.1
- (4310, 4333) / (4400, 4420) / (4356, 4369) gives -0.9 angstroms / 23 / 25.2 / 24.3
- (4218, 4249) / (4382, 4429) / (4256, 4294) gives 0.0 angstroms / 23.2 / 23.4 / 24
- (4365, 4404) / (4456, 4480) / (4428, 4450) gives 0.3 angstroms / 23.8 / 23.8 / 24.3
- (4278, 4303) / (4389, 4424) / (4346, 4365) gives -0.2 angstroms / 22.9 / 24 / 24.4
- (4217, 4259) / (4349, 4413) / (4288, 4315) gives 1.8 angstroms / 23.3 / 22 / 24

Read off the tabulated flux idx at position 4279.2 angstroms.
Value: 23.87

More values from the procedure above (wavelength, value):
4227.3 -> 18.8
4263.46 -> 22.34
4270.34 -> 23.64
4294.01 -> 25.81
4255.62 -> 24.16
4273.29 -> 20.95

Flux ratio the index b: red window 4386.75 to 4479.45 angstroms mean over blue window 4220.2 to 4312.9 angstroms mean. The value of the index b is 1.05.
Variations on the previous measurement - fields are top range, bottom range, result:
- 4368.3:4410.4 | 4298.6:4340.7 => 1.06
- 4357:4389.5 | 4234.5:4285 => 1.02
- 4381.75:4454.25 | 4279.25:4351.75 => 1.07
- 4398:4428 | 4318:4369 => 1.05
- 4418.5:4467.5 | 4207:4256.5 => 1.02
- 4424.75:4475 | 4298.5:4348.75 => 1.09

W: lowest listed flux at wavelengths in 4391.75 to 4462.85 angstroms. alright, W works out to 20.92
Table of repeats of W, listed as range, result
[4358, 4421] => 19.8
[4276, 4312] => 18.43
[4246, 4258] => 19.53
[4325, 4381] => 12.23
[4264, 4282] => 20.95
